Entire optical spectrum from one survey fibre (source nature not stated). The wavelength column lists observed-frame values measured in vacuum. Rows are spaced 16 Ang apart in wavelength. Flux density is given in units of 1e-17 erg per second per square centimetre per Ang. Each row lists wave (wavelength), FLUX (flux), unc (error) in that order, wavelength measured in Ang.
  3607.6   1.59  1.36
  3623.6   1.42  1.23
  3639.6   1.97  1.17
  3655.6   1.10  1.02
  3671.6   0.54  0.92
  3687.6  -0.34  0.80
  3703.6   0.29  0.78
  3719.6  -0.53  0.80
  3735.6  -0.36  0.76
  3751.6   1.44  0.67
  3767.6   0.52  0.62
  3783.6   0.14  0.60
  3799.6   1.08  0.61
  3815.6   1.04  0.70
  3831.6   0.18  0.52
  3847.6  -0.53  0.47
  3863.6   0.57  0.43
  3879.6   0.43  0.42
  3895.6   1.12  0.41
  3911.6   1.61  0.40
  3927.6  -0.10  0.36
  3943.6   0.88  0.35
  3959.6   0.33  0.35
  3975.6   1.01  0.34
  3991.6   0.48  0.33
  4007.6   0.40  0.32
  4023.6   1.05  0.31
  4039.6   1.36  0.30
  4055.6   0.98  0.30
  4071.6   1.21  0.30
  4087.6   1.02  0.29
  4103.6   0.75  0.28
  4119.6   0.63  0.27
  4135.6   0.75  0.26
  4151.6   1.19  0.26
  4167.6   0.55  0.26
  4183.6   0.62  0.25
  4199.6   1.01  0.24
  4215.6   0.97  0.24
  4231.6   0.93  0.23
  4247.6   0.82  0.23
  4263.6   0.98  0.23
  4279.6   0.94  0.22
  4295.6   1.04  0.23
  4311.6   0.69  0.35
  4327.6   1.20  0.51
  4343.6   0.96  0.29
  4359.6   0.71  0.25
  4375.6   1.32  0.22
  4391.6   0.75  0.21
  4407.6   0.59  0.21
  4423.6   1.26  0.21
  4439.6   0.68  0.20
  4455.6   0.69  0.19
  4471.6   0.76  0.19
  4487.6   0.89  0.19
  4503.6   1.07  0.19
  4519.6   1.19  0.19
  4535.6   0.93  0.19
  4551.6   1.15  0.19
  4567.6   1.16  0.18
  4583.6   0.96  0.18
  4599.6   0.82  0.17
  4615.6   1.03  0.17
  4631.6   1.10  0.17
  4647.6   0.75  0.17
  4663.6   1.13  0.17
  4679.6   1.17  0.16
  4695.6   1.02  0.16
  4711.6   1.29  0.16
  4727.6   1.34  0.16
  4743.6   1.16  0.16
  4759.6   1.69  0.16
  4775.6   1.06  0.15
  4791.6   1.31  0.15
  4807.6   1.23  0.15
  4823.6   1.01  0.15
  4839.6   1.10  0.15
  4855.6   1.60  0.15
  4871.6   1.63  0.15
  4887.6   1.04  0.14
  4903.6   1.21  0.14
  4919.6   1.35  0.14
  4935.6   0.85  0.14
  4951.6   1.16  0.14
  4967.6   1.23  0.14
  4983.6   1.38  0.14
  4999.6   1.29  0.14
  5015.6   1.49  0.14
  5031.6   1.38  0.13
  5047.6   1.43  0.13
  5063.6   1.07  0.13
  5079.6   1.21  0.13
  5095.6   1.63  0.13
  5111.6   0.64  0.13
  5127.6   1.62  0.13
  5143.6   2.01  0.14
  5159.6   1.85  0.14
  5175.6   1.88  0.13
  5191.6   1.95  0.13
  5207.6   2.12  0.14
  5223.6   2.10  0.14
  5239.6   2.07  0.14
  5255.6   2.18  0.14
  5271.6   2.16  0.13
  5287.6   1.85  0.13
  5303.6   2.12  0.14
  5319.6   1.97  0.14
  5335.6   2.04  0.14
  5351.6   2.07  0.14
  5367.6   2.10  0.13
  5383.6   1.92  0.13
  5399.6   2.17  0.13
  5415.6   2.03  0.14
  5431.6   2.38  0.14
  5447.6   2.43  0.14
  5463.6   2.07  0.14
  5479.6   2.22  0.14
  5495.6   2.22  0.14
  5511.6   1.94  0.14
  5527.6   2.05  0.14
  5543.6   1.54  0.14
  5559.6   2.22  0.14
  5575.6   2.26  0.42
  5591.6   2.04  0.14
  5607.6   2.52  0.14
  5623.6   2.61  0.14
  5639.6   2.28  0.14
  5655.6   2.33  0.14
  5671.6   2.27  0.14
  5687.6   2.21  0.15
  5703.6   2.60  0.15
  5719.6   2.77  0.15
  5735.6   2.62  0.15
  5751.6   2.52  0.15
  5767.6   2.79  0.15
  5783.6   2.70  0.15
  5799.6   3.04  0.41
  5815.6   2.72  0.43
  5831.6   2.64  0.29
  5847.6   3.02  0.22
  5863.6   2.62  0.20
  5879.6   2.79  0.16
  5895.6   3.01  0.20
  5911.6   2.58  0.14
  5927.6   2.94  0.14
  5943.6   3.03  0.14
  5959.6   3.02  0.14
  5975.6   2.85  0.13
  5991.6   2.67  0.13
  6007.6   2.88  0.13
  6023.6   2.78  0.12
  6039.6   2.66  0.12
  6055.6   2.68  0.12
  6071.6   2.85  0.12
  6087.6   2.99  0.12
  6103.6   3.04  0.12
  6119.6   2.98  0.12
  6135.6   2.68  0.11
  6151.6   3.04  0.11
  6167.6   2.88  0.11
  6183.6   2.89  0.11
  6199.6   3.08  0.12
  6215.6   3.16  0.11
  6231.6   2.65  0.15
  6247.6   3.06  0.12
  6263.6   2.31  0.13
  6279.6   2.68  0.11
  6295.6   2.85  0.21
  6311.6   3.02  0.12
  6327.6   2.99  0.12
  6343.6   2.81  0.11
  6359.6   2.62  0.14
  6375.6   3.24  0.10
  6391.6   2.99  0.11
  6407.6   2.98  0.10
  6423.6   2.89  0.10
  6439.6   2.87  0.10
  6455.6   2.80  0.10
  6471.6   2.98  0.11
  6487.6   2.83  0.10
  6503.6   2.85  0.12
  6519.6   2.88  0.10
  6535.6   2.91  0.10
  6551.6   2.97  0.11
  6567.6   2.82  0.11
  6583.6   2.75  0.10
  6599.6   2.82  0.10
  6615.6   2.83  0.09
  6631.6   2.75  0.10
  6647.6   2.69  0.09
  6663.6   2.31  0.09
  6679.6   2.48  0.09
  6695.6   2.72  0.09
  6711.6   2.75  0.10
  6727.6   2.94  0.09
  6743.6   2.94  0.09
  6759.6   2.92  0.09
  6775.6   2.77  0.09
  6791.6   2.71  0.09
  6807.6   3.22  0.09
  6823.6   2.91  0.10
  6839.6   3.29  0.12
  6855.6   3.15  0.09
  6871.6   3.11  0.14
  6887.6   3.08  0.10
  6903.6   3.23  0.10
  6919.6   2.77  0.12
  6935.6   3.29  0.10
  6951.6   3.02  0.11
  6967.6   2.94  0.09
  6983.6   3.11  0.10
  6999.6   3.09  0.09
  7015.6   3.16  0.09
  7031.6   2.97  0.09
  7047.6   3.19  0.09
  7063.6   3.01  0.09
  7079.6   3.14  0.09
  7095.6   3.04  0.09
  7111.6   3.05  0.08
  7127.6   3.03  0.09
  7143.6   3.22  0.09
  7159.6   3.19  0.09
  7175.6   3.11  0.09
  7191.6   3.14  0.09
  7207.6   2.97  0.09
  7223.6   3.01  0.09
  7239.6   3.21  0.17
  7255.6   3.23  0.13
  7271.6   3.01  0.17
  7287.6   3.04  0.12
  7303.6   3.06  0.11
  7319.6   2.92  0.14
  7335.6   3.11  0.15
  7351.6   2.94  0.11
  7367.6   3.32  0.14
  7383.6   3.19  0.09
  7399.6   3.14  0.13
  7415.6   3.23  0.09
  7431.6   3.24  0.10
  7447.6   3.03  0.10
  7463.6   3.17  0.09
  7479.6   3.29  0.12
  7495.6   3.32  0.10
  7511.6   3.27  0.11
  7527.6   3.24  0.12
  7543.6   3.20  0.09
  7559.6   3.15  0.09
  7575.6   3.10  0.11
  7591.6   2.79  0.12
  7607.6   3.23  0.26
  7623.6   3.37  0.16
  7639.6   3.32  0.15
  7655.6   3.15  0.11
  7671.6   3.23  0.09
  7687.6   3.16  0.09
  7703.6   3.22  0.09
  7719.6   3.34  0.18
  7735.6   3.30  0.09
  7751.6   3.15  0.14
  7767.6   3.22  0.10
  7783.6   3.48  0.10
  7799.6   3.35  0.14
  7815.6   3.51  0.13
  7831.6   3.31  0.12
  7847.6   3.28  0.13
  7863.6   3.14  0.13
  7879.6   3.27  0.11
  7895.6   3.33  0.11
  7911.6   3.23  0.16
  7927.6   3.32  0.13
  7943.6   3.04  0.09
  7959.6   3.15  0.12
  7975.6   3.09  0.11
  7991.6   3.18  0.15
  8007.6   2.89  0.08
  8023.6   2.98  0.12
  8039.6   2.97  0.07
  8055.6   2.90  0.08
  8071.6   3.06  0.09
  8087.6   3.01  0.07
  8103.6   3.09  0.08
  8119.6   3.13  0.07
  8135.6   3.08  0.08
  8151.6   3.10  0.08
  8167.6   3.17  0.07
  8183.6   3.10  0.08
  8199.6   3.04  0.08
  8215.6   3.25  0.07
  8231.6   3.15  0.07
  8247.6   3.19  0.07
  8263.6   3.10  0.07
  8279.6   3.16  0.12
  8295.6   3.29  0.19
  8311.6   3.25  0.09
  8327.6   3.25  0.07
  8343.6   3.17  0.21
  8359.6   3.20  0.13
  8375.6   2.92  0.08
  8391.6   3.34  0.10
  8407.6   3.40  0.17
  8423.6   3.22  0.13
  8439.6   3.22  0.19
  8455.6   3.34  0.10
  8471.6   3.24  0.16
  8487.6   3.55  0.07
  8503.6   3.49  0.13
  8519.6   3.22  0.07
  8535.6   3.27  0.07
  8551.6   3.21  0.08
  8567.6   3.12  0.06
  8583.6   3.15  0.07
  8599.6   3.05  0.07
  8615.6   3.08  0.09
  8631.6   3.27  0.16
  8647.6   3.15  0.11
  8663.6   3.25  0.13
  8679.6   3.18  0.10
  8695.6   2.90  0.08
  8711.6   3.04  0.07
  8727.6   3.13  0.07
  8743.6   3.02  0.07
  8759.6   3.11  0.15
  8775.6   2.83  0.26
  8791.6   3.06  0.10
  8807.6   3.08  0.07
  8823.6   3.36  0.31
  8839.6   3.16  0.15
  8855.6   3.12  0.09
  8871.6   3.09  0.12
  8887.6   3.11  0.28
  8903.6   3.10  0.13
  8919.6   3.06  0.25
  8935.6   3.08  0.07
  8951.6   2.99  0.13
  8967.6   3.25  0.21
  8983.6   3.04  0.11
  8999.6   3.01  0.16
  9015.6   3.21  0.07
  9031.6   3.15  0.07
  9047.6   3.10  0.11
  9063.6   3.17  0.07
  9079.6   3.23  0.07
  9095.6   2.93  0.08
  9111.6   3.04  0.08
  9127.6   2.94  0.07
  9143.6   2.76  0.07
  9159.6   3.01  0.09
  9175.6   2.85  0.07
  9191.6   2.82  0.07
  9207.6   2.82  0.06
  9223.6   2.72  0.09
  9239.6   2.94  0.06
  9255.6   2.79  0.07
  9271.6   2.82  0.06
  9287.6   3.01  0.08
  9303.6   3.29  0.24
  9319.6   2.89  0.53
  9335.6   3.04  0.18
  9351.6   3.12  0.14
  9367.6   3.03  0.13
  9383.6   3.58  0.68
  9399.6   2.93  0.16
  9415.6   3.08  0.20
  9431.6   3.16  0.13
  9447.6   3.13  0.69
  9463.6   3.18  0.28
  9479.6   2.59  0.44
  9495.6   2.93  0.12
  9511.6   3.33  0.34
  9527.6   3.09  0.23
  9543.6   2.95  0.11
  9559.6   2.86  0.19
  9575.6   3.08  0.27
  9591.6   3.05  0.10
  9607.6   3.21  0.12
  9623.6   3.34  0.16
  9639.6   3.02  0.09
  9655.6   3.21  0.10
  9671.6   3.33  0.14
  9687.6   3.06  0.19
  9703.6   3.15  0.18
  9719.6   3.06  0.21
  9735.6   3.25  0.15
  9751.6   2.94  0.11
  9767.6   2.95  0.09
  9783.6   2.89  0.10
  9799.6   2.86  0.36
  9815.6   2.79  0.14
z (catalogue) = 0.288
